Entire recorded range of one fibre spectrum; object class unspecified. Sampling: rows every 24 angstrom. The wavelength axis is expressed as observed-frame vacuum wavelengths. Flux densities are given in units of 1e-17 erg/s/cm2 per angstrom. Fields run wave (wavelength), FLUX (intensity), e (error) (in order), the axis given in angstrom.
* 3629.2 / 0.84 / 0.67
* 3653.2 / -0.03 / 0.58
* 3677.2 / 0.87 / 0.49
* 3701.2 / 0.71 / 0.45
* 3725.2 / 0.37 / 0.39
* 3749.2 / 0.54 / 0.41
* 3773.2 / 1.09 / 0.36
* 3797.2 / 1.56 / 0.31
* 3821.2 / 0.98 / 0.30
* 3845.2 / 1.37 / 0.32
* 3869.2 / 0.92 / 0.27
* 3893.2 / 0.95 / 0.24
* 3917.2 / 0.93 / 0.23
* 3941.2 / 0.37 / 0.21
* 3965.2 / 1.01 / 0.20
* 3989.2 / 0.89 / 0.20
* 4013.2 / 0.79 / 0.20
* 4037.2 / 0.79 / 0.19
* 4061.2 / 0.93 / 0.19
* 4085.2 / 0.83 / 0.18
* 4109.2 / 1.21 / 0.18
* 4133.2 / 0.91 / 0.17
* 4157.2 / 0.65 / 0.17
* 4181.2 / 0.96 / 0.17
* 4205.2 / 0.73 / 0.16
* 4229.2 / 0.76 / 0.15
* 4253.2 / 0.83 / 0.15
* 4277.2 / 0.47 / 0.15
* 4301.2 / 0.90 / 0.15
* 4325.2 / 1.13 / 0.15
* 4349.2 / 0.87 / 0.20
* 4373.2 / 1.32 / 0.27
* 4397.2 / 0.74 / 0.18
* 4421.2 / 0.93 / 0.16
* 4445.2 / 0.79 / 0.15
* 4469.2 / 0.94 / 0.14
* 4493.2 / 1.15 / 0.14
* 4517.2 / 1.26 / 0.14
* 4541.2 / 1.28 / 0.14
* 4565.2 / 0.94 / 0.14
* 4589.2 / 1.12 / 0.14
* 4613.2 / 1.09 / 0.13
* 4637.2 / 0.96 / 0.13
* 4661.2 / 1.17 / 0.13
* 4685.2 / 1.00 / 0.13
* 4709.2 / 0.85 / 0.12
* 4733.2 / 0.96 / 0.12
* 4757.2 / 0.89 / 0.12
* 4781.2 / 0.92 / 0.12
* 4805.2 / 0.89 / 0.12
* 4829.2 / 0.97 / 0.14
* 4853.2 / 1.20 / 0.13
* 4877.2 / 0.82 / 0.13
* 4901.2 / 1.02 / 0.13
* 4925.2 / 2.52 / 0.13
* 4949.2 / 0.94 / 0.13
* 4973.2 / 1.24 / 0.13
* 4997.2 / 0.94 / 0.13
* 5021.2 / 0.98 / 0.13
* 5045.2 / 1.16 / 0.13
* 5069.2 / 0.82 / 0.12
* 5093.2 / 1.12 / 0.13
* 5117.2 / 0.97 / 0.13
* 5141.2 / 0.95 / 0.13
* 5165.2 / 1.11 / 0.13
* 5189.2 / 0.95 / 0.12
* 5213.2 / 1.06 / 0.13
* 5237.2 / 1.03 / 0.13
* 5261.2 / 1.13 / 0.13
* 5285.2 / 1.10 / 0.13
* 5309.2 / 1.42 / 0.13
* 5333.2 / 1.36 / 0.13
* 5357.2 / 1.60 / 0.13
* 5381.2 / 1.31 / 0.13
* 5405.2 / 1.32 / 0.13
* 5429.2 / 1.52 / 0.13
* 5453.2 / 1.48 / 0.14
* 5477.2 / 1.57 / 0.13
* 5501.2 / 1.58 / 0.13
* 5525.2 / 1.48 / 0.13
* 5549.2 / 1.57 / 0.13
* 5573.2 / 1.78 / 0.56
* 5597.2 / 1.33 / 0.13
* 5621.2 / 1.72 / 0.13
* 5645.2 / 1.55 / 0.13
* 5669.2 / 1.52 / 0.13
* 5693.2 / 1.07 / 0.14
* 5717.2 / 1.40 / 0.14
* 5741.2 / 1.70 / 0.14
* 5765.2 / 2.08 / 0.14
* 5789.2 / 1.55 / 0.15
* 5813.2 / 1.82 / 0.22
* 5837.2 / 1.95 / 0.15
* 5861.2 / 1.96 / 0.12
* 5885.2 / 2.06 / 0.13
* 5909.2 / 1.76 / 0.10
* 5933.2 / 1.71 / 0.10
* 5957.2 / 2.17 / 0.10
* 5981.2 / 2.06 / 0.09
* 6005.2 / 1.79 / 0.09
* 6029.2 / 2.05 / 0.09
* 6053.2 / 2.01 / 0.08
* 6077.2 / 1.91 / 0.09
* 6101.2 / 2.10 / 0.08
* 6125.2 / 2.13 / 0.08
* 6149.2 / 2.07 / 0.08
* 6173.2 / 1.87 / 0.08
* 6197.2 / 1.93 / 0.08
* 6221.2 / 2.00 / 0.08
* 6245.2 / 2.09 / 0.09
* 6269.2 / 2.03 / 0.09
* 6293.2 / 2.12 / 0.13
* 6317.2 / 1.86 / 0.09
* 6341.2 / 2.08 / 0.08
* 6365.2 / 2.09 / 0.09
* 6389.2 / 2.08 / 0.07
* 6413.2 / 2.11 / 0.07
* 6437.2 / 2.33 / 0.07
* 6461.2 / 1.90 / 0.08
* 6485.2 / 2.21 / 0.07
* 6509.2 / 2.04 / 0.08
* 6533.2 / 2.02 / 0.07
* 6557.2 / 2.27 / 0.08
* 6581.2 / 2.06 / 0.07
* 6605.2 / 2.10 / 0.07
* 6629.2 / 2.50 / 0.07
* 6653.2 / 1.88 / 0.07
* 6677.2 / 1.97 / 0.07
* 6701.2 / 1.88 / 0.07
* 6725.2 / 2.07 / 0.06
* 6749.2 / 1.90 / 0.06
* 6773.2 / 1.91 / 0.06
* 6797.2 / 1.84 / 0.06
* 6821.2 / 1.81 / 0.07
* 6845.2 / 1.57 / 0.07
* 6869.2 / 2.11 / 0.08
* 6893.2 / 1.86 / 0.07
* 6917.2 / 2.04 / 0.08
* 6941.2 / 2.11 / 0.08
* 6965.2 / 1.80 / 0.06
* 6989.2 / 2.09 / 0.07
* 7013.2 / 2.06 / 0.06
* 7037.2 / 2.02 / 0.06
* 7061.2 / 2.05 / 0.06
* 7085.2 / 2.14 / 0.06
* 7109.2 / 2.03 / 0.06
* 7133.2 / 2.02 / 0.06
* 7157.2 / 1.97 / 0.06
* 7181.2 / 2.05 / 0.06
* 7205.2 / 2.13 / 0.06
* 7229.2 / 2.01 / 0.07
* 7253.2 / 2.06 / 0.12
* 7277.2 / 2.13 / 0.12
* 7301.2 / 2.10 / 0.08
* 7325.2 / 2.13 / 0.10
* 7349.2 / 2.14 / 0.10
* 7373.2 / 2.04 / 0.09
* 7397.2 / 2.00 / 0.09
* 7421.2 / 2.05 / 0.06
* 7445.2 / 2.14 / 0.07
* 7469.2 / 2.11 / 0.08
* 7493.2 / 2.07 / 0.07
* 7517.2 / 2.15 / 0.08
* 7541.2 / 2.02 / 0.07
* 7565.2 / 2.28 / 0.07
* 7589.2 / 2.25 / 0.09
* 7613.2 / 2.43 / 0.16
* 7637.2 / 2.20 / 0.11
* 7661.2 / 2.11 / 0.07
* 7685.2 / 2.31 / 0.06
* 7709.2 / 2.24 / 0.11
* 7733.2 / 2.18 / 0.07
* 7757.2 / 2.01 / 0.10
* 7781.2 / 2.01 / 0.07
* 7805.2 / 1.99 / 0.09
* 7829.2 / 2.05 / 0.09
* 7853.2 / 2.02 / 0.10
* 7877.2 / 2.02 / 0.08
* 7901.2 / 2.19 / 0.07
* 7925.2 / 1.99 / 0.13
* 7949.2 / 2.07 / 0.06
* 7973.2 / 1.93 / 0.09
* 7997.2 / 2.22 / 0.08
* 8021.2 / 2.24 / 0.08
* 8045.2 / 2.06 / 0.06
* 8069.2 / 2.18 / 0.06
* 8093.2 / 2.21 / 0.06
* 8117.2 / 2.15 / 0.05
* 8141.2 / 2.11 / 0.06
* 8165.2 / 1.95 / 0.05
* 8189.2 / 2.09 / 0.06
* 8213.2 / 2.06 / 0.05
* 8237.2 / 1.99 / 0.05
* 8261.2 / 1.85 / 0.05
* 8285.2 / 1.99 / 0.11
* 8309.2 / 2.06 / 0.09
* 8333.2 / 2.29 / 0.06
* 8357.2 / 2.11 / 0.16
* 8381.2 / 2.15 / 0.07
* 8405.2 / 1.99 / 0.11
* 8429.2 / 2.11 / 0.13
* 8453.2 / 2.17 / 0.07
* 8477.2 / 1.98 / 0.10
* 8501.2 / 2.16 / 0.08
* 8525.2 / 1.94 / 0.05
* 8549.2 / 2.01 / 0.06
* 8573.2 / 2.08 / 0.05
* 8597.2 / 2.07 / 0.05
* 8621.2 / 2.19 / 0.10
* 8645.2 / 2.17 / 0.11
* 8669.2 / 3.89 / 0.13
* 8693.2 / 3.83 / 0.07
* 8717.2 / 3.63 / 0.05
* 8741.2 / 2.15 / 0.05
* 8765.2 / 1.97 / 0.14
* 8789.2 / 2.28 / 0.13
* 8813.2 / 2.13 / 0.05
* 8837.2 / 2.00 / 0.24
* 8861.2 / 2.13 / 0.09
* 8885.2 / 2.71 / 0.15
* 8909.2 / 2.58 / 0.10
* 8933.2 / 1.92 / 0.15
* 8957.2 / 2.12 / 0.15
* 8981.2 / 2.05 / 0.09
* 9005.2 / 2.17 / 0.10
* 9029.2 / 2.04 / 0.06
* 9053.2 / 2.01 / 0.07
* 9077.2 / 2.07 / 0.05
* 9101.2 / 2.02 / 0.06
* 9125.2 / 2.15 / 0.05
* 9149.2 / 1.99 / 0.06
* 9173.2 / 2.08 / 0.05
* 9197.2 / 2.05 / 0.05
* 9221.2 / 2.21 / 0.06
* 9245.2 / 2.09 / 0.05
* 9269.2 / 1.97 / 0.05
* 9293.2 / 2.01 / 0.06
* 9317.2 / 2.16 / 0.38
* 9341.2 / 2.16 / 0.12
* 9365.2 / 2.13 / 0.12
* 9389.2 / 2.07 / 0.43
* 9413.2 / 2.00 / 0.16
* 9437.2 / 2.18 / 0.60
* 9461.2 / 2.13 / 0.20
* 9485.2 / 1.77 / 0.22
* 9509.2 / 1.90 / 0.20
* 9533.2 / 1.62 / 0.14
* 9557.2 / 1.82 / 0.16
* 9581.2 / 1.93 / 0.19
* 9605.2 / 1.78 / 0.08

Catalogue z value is 0.322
